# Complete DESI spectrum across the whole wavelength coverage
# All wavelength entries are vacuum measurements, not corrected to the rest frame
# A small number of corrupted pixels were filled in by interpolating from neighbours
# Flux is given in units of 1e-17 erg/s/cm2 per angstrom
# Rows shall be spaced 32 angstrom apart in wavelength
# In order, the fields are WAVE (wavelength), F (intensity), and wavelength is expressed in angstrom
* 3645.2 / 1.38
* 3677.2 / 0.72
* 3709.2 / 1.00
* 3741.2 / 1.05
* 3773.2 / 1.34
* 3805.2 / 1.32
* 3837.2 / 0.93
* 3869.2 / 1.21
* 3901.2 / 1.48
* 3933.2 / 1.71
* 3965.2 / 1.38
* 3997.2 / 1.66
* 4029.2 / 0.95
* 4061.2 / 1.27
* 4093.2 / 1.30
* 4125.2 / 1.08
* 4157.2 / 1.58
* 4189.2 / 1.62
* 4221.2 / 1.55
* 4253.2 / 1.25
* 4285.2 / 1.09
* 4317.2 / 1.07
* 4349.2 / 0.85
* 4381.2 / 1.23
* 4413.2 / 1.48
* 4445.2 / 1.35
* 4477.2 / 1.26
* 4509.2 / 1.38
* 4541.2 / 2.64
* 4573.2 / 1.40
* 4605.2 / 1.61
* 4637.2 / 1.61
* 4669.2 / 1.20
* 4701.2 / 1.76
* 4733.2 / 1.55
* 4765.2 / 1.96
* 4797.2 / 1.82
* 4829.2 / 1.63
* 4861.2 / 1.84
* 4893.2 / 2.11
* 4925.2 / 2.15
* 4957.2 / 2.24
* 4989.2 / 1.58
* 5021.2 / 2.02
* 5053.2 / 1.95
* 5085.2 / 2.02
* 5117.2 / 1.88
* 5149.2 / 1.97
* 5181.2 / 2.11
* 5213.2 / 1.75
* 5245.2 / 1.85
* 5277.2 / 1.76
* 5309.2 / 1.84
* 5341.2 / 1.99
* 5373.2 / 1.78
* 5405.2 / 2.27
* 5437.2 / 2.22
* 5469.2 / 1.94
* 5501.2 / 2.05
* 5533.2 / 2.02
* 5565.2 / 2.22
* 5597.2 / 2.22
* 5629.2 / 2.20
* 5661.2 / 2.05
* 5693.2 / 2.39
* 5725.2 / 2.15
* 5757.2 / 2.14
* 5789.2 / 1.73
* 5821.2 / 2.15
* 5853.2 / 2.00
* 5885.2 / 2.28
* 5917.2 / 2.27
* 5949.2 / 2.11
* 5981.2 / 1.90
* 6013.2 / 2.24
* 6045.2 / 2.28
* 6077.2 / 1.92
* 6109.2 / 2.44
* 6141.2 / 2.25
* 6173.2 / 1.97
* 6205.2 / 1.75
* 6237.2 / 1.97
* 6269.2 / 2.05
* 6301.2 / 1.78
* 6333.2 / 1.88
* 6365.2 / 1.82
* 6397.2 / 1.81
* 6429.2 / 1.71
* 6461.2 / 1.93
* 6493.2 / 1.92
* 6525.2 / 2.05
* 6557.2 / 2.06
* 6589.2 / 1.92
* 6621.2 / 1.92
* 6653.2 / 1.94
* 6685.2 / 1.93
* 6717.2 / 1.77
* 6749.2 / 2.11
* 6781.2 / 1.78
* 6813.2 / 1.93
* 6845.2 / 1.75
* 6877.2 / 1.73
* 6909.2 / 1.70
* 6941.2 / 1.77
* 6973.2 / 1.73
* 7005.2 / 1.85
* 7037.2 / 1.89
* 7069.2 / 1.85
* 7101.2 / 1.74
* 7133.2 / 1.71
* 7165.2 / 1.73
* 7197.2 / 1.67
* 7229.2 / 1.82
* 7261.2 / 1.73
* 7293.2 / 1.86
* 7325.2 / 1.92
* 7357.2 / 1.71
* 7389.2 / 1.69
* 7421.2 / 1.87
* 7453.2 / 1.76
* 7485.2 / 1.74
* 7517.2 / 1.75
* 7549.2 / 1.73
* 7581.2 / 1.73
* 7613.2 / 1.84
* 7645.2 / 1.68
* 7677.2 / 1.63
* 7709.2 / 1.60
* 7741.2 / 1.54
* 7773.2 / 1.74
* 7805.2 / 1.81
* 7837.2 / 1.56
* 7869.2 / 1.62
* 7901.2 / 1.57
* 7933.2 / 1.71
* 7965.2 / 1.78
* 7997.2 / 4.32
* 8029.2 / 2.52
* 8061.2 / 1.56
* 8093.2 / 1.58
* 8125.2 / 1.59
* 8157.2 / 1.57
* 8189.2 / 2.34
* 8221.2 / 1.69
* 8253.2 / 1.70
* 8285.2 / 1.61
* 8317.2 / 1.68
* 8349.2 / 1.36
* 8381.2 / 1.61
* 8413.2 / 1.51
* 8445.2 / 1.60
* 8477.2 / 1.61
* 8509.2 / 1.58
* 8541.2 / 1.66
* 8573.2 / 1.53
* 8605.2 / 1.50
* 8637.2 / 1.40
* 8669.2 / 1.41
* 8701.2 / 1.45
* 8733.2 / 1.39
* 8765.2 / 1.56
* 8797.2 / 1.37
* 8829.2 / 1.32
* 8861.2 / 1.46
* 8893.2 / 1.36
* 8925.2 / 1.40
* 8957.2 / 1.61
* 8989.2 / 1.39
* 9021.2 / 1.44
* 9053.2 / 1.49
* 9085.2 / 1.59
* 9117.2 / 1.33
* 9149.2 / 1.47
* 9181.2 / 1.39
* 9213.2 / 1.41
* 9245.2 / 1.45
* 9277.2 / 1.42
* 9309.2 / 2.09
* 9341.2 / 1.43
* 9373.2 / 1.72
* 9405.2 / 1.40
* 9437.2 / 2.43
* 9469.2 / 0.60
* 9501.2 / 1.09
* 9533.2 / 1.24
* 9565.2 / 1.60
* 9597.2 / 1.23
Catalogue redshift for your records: 0.217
